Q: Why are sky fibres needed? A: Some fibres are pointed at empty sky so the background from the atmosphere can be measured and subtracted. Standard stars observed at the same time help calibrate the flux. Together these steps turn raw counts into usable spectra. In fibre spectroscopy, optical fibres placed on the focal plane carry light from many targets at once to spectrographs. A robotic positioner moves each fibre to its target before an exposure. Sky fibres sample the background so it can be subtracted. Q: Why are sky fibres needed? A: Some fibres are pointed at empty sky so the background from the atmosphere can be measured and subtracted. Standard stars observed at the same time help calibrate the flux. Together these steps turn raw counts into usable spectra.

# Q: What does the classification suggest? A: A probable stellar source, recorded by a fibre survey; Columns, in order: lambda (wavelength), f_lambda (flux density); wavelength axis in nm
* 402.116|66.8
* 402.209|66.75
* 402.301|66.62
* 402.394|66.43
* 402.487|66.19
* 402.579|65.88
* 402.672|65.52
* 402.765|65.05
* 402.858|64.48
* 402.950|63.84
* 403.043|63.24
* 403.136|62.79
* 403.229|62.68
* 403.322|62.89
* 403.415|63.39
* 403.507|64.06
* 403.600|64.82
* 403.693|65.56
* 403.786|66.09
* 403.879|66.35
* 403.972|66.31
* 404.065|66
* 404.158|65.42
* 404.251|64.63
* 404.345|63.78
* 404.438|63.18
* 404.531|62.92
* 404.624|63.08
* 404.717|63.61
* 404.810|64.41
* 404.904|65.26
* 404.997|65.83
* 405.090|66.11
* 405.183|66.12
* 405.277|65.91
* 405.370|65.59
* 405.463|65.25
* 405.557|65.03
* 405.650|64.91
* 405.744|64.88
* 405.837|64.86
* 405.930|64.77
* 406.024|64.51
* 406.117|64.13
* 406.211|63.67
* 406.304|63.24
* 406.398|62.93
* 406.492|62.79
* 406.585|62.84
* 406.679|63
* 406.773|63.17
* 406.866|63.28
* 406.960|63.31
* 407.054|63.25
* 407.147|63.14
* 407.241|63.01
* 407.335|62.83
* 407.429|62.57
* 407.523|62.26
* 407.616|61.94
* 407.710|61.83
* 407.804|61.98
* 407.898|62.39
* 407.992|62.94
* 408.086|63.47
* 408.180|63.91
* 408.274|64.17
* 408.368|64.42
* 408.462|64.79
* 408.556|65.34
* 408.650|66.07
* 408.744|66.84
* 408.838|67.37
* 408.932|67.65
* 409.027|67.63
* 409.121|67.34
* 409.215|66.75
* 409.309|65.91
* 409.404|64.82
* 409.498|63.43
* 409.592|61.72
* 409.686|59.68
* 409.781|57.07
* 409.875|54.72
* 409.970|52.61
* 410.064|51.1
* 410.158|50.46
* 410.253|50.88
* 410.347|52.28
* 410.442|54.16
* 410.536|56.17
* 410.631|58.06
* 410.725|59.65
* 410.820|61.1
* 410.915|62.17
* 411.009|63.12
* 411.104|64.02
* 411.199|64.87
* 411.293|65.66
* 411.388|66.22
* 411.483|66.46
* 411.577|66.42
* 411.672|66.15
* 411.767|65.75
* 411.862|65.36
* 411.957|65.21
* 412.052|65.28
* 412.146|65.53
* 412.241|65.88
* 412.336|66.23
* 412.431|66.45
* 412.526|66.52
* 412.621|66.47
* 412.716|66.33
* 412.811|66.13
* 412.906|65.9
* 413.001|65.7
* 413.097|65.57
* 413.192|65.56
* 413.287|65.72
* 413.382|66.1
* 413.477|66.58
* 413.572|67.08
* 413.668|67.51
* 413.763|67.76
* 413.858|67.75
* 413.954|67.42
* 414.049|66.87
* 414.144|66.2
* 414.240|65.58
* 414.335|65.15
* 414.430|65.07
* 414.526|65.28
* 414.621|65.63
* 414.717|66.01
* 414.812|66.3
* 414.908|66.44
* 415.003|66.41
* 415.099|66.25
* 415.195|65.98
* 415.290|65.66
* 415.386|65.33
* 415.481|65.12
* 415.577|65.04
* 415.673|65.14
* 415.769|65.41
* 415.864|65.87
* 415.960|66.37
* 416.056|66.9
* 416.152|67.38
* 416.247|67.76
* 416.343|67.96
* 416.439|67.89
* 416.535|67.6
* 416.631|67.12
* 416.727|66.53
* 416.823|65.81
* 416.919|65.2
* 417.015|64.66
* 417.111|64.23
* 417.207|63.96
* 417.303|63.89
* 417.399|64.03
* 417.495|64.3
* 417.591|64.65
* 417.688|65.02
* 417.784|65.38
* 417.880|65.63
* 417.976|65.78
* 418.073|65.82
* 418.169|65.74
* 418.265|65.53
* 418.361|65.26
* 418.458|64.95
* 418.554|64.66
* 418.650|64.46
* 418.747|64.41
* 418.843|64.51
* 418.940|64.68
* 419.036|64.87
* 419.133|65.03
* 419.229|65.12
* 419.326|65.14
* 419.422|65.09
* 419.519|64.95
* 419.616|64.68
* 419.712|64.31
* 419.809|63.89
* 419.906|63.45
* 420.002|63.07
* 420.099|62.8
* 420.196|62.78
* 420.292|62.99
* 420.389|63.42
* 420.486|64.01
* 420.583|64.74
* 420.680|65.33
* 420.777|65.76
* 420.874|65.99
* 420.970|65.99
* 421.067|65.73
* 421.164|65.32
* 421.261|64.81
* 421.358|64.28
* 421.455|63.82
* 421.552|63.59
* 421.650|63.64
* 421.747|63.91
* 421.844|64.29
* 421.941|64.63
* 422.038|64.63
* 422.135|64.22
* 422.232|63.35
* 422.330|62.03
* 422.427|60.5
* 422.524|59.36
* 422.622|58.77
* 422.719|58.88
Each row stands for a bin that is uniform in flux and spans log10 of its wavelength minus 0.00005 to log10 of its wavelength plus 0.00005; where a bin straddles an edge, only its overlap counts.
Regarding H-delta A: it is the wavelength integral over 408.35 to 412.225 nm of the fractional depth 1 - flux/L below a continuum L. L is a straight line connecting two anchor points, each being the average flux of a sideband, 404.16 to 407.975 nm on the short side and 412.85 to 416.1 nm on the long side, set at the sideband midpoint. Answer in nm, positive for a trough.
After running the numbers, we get 0.16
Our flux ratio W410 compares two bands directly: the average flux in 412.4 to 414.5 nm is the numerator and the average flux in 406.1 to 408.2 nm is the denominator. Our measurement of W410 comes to 1.05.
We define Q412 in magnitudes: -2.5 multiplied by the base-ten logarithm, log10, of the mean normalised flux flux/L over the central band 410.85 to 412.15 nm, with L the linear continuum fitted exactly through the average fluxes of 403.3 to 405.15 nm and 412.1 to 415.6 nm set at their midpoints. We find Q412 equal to 0.01 mag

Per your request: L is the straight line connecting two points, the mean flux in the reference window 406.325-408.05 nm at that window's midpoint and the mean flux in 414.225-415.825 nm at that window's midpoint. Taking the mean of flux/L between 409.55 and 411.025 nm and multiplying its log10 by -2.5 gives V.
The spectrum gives 0.135 mag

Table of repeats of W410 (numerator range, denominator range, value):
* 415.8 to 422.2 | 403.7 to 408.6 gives 1.01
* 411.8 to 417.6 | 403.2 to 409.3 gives 1.02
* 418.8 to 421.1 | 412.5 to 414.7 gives 0.97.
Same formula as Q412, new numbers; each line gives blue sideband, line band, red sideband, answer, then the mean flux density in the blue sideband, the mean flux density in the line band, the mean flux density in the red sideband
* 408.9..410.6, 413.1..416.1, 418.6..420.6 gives -0.077 mag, 59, 66.1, 64.2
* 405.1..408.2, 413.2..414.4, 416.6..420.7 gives -0.039 mag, 63.6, 66.6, 64.7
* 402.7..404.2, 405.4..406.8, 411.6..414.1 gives 0.018 mag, 64.6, 64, 66.3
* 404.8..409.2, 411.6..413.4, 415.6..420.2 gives -0.018 mag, 64.3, 65.9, 65.2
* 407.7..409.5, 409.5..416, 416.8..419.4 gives 0.021 mag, 65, 63.8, 64.9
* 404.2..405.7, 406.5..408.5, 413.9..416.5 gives 0.034 mag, 64.7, 63.1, 66.2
